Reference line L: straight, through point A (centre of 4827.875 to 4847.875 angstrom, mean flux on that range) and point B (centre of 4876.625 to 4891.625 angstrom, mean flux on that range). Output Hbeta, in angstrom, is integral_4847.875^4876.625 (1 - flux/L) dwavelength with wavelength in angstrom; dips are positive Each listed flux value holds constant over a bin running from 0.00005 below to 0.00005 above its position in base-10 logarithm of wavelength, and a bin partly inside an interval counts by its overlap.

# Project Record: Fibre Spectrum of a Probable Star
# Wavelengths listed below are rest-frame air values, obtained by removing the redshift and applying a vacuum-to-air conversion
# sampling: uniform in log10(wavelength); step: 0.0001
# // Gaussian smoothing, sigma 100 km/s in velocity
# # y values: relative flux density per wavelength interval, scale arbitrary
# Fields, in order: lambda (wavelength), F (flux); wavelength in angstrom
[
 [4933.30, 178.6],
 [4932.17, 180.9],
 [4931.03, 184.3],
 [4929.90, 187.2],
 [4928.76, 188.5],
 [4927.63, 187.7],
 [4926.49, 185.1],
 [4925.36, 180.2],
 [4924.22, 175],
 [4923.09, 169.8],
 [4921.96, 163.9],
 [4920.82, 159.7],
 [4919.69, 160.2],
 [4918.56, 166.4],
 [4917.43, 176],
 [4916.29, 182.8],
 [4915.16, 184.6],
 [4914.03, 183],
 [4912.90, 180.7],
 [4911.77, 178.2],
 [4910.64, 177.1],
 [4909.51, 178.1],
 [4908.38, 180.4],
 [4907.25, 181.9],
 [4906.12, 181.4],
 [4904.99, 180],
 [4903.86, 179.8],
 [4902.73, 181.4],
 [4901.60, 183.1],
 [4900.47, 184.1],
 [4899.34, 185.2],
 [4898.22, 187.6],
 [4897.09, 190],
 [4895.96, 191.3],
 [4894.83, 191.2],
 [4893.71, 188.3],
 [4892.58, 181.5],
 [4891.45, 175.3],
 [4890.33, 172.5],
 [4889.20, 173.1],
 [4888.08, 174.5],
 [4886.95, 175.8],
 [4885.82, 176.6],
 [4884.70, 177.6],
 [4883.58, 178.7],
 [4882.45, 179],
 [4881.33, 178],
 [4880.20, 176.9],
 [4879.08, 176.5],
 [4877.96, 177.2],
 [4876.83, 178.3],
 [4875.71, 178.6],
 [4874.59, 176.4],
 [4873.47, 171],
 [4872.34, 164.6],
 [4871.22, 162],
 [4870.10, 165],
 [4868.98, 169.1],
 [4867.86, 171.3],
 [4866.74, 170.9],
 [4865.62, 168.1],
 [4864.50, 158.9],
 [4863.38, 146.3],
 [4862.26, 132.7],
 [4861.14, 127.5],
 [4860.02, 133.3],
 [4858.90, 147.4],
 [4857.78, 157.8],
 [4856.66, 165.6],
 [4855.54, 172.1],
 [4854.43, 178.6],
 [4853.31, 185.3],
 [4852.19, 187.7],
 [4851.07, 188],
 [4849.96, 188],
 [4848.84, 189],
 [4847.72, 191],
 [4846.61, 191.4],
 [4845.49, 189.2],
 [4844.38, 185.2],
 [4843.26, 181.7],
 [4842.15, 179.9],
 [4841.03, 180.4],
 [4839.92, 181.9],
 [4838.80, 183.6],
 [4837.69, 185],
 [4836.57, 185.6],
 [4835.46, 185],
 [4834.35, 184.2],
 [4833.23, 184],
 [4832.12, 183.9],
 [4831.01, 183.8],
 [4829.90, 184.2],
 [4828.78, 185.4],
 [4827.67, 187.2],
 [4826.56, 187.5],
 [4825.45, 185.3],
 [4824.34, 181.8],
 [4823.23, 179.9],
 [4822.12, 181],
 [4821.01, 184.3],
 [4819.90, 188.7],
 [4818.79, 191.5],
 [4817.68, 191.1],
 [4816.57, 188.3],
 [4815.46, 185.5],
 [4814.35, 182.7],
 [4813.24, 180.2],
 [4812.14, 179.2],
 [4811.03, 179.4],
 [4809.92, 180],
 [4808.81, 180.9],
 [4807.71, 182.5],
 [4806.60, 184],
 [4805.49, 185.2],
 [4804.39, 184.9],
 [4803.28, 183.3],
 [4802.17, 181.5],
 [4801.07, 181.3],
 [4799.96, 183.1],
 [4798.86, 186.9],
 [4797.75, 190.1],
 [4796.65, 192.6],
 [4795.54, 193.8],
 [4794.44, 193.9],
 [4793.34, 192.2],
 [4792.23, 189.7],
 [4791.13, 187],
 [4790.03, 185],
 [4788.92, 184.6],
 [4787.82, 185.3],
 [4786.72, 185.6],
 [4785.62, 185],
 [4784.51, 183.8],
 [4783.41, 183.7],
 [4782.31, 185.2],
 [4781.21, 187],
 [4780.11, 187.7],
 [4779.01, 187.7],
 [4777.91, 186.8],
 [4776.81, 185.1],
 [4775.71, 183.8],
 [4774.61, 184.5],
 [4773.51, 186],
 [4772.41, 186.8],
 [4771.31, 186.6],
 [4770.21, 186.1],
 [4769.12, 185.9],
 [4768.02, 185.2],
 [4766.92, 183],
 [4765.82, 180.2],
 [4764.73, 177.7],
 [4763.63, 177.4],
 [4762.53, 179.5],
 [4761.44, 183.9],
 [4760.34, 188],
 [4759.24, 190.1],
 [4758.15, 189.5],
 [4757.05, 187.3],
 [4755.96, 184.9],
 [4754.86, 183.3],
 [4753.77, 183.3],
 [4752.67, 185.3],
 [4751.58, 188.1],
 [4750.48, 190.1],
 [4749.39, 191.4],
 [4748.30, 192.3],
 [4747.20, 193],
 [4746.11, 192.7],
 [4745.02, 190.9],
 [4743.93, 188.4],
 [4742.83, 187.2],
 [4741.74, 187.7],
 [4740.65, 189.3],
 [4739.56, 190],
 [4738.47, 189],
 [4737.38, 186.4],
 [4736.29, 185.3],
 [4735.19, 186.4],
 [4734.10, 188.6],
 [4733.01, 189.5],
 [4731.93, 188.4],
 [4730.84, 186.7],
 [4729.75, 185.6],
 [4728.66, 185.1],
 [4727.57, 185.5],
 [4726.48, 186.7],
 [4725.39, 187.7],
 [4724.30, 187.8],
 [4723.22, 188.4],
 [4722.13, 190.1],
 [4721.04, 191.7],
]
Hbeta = 2.2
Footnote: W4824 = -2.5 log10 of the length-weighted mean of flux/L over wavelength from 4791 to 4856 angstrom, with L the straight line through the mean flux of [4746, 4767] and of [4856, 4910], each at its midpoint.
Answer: -0.037 mag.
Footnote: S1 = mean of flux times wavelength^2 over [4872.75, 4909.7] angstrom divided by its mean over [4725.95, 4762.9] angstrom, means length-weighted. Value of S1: 1.02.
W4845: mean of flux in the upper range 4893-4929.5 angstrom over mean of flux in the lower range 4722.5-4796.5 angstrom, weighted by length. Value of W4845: 1.0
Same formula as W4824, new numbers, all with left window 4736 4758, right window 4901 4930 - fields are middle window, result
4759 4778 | 0.017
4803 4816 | 0.013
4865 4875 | 0.076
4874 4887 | 0.016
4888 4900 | -0.023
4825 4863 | 0.030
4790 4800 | -0.027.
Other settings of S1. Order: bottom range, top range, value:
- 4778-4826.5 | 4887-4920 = 1.01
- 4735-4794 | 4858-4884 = 0.92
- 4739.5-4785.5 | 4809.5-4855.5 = 1.02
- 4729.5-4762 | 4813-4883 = 0.98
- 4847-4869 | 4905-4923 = 1.08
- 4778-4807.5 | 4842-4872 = 0.93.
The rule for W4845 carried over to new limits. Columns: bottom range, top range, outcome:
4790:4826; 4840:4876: 0.92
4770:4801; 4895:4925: 0.96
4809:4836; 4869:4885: 0.94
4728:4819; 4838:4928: 0.94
